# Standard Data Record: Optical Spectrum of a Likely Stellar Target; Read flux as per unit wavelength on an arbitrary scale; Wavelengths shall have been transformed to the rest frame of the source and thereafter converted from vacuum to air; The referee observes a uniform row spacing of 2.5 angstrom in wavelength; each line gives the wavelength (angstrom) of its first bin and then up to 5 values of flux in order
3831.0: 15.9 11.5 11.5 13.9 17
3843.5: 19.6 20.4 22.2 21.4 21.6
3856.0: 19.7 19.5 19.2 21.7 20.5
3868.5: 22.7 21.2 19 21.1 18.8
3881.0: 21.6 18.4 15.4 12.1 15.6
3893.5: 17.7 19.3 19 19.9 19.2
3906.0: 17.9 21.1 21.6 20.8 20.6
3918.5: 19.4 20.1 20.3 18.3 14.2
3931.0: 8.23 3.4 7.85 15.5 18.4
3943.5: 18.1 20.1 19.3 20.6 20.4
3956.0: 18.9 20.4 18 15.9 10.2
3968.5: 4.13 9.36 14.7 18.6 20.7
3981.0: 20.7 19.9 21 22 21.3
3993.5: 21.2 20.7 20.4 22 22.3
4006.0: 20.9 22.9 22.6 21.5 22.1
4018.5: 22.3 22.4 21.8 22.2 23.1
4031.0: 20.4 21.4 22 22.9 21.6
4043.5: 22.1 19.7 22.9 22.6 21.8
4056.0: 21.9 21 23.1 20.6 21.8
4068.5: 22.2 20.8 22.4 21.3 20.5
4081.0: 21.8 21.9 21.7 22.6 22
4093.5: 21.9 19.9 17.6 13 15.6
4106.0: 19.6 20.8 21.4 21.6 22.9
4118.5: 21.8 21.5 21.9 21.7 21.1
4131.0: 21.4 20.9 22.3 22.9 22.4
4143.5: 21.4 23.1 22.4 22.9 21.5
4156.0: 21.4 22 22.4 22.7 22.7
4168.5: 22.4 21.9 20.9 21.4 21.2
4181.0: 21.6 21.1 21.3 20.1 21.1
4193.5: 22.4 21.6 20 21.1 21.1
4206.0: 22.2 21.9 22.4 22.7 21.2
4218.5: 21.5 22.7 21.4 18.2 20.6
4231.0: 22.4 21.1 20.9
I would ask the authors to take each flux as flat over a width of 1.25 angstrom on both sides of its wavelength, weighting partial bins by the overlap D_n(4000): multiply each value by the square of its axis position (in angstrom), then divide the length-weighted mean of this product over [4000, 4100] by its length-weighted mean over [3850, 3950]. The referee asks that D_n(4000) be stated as 1.3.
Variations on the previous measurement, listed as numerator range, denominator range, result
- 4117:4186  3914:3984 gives 1.48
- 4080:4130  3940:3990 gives 1.26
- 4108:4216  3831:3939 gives 1.40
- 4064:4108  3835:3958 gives 1.23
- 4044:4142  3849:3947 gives 1.28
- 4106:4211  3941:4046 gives 1.19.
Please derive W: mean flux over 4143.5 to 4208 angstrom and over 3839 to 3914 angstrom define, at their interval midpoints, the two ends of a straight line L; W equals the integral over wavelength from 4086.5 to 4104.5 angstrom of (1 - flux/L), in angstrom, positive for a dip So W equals 1.69 angstrom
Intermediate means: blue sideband 19.4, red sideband 21.7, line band 19.1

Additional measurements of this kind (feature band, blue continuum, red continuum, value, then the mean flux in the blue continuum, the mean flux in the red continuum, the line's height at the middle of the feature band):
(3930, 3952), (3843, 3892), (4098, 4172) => 6.0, 19.6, 21.3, 20.1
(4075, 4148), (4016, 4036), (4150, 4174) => 3.5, 22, 22.1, 22.1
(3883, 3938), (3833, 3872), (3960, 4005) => 5.4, 19.1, 18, 18.6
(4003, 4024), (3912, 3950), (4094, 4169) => -4.3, 16.4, 21.2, 18.3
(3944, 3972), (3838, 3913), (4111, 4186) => 5.4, 19.3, 21.9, 20.1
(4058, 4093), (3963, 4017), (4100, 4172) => -2.3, 18.9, 21.4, 20.4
